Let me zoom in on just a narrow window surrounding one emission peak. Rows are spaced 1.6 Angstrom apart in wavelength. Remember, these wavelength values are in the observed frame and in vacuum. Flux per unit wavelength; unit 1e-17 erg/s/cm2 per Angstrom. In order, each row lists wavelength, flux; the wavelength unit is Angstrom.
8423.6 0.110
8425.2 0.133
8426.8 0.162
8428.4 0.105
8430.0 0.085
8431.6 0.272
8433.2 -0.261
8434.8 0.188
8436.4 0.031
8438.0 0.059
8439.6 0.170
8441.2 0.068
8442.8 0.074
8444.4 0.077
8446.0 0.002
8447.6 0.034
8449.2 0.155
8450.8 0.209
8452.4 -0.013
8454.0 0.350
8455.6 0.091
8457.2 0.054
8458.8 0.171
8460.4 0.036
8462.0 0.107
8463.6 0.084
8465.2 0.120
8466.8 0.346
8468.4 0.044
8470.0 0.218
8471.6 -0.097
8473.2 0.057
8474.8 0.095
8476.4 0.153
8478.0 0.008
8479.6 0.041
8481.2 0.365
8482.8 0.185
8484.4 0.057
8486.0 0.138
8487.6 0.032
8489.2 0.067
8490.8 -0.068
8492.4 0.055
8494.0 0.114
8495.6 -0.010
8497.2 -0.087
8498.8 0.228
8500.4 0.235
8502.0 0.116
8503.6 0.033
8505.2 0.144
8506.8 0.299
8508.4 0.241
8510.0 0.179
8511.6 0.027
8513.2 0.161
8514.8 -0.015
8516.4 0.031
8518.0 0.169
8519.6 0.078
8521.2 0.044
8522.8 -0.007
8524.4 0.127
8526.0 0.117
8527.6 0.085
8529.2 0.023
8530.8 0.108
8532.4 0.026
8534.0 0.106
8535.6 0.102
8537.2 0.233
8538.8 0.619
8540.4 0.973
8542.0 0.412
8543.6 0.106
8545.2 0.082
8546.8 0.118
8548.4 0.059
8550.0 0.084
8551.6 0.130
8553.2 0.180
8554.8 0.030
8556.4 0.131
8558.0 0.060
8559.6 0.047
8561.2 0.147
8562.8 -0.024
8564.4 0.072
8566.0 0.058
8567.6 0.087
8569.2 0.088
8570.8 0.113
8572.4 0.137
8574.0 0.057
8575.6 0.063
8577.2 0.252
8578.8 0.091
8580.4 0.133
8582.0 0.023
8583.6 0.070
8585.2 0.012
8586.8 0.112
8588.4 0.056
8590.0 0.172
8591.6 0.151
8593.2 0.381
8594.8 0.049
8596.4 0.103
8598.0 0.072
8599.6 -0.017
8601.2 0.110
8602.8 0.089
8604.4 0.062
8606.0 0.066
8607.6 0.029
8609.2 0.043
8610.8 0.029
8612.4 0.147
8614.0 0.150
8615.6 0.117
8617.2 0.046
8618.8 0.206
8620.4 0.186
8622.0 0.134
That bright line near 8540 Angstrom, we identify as H-beta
